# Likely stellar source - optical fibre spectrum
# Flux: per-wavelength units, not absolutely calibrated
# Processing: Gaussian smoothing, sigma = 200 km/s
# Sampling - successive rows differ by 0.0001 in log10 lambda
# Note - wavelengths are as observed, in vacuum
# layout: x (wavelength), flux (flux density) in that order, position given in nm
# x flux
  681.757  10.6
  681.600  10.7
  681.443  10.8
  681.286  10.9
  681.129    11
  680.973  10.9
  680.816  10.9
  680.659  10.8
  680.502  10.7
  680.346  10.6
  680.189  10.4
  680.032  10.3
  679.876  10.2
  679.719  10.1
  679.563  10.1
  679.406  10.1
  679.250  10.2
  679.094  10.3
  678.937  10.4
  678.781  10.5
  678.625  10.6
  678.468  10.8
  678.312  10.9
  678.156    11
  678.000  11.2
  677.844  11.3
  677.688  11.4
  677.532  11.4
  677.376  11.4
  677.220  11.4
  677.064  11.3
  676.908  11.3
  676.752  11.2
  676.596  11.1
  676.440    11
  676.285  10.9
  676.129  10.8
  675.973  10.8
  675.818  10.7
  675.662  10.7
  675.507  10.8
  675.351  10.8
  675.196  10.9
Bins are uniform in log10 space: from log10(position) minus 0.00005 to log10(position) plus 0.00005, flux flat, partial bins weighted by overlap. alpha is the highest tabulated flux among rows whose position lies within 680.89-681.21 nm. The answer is 11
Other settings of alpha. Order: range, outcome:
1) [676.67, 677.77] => 11.4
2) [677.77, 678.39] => 11.3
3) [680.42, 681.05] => 10.9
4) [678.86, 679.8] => 10.4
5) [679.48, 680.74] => 10.8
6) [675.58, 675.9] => 10.7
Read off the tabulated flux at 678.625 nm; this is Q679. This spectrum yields 10.6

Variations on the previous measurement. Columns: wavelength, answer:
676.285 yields 10.9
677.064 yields 11.3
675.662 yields 10.7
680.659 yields 10.8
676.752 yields 11.2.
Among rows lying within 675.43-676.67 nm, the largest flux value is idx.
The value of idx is 11.1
